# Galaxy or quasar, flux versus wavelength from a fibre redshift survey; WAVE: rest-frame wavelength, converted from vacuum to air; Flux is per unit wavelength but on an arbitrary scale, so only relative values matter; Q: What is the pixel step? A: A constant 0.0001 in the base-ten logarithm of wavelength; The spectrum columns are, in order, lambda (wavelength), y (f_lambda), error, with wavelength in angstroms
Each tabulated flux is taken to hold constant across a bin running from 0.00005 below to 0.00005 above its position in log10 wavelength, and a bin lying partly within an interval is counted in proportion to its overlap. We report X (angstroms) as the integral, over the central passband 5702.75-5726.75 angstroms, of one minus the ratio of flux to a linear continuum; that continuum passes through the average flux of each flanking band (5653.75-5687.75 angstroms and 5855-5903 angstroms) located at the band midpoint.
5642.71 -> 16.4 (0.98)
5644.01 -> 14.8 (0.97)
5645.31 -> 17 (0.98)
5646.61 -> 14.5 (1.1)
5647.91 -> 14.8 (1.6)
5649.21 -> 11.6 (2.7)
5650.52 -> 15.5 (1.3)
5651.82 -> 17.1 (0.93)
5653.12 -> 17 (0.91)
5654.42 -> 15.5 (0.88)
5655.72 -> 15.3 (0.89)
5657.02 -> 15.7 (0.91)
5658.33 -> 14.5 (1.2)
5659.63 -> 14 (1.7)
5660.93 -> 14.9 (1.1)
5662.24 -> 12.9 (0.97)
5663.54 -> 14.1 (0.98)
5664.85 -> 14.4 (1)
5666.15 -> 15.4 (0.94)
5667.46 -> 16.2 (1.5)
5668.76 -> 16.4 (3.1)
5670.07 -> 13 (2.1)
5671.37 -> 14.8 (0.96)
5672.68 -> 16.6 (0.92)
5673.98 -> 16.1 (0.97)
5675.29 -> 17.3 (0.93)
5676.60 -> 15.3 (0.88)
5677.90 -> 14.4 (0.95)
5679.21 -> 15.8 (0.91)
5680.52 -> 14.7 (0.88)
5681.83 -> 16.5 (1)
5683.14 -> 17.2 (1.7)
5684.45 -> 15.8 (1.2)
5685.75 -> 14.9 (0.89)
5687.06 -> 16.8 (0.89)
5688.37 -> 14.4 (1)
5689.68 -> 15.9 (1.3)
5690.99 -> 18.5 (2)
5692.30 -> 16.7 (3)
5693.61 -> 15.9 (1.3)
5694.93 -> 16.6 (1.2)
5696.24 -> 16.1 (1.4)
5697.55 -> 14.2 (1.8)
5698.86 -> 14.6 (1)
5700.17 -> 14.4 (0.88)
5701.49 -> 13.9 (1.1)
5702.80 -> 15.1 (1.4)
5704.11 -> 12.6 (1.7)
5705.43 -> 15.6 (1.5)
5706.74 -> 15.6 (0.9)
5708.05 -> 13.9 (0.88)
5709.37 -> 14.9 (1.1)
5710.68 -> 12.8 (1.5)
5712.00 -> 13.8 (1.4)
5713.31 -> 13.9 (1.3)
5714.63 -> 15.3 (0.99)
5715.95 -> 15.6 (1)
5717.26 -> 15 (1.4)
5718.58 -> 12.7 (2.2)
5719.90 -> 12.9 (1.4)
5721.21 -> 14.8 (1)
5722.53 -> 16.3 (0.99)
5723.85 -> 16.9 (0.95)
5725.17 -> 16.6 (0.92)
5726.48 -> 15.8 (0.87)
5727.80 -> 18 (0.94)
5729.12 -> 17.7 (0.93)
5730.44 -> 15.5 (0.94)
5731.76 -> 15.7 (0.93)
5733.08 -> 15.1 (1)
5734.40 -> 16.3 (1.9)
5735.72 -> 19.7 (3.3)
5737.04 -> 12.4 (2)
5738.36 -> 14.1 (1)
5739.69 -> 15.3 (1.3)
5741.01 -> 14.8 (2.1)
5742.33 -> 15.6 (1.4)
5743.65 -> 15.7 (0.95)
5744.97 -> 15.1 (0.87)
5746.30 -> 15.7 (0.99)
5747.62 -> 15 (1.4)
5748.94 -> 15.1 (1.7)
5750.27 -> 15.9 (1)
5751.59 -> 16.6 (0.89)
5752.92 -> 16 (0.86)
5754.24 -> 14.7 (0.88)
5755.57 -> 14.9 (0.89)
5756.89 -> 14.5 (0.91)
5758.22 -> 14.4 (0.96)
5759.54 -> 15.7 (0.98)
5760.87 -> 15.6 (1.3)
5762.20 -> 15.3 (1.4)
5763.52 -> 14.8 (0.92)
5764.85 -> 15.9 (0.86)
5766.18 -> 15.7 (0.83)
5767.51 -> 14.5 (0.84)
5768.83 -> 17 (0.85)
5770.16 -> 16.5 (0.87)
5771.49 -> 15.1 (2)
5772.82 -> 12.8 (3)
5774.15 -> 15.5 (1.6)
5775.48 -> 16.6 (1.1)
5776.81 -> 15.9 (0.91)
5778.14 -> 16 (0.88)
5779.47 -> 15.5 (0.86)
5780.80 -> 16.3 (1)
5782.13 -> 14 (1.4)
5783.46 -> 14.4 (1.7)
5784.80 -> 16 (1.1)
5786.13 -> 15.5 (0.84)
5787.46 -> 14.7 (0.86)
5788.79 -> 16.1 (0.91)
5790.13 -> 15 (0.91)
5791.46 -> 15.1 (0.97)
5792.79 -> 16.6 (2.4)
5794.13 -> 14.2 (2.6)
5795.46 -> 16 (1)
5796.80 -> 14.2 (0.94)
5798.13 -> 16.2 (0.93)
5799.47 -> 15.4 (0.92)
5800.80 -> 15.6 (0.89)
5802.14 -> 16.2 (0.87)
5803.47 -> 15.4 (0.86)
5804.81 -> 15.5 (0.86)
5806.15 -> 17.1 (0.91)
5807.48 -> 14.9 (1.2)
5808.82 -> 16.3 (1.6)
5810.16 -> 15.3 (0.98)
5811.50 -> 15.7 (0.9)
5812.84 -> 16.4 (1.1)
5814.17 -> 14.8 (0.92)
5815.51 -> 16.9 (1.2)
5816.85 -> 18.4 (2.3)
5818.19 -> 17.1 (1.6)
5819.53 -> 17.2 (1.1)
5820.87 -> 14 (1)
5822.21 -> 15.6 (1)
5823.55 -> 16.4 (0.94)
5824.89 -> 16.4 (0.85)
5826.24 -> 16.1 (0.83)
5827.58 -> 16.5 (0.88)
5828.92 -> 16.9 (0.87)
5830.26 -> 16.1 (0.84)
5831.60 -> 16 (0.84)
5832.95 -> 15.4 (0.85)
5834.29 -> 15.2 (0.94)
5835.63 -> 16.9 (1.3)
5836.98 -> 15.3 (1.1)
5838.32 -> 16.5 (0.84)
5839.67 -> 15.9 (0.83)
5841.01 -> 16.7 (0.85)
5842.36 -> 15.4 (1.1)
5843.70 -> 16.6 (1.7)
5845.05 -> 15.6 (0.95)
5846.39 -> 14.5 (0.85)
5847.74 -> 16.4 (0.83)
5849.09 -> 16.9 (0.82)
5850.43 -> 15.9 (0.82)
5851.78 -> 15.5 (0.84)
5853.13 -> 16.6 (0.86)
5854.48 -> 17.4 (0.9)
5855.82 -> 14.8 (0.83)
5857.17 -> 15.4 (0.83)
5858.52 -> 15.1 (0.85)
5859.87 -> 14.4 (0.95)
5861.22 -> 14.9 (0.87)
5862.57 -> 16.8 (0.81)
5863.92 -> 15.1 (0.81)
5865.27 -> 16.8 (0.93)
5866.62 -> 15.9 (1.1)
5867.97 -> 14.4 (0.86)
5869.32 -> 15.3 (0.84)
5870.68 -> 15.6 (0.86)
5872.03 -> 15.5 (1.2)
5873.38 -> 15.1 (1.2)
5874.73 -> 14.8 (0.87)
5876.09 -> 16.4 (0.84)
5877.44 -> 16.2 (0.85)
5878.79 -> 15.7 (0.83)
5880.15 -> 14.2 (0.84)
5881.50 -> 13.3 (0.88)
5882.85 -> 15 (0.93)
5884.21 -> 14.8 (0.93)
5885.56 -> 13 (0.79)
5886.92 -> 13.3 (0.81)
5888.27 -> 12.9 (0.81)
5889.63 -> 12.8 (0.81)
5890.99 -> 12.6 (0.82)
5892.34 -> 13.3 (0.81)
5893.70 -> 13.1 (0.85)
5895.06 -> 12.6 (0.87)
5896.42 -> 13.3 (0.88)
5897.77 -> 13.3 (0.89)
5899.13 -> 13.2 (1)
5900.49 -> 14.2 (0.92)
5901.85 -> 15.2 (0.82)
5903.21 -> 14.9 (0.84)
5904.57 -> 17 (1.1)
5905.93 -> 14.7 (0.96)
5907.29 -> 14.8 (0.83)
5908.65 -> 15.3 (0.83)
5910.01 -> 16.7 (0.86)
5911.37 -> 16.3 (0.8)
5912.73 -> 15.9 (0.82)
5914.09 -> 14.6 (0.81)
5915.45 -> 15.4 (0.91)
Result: 0.7 angstroms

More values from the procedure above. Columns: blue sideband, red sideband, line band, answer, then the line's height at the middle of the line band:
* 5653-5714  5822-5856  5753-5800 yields 1.15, 15.7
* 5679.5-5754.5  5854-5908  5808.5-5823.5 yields -1.21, 15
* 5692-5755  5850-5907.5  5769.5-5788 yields -0.33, 15.1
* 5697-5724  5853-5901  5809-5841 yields -3.45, 14.6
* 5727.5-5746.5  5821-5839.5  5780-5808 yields 0.82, 15.9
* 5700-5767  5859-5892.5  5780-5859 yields -4.84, 14.9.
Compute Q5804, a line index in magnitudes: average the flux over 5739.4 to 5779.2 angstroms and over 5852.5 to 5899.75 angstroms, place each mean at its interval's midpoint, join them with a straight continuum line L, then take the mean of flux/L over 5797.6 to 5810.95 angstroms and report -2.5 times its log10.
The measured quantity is -0.046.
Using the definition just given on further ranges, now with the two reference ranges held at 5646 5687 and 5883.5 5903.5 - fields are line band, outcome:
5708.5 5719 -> 0.05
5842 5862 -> -0.14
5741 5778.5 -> -0.06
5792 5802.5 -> -0.09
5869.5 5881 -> -0.13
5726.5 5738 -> -0.10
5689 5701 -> -0.06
